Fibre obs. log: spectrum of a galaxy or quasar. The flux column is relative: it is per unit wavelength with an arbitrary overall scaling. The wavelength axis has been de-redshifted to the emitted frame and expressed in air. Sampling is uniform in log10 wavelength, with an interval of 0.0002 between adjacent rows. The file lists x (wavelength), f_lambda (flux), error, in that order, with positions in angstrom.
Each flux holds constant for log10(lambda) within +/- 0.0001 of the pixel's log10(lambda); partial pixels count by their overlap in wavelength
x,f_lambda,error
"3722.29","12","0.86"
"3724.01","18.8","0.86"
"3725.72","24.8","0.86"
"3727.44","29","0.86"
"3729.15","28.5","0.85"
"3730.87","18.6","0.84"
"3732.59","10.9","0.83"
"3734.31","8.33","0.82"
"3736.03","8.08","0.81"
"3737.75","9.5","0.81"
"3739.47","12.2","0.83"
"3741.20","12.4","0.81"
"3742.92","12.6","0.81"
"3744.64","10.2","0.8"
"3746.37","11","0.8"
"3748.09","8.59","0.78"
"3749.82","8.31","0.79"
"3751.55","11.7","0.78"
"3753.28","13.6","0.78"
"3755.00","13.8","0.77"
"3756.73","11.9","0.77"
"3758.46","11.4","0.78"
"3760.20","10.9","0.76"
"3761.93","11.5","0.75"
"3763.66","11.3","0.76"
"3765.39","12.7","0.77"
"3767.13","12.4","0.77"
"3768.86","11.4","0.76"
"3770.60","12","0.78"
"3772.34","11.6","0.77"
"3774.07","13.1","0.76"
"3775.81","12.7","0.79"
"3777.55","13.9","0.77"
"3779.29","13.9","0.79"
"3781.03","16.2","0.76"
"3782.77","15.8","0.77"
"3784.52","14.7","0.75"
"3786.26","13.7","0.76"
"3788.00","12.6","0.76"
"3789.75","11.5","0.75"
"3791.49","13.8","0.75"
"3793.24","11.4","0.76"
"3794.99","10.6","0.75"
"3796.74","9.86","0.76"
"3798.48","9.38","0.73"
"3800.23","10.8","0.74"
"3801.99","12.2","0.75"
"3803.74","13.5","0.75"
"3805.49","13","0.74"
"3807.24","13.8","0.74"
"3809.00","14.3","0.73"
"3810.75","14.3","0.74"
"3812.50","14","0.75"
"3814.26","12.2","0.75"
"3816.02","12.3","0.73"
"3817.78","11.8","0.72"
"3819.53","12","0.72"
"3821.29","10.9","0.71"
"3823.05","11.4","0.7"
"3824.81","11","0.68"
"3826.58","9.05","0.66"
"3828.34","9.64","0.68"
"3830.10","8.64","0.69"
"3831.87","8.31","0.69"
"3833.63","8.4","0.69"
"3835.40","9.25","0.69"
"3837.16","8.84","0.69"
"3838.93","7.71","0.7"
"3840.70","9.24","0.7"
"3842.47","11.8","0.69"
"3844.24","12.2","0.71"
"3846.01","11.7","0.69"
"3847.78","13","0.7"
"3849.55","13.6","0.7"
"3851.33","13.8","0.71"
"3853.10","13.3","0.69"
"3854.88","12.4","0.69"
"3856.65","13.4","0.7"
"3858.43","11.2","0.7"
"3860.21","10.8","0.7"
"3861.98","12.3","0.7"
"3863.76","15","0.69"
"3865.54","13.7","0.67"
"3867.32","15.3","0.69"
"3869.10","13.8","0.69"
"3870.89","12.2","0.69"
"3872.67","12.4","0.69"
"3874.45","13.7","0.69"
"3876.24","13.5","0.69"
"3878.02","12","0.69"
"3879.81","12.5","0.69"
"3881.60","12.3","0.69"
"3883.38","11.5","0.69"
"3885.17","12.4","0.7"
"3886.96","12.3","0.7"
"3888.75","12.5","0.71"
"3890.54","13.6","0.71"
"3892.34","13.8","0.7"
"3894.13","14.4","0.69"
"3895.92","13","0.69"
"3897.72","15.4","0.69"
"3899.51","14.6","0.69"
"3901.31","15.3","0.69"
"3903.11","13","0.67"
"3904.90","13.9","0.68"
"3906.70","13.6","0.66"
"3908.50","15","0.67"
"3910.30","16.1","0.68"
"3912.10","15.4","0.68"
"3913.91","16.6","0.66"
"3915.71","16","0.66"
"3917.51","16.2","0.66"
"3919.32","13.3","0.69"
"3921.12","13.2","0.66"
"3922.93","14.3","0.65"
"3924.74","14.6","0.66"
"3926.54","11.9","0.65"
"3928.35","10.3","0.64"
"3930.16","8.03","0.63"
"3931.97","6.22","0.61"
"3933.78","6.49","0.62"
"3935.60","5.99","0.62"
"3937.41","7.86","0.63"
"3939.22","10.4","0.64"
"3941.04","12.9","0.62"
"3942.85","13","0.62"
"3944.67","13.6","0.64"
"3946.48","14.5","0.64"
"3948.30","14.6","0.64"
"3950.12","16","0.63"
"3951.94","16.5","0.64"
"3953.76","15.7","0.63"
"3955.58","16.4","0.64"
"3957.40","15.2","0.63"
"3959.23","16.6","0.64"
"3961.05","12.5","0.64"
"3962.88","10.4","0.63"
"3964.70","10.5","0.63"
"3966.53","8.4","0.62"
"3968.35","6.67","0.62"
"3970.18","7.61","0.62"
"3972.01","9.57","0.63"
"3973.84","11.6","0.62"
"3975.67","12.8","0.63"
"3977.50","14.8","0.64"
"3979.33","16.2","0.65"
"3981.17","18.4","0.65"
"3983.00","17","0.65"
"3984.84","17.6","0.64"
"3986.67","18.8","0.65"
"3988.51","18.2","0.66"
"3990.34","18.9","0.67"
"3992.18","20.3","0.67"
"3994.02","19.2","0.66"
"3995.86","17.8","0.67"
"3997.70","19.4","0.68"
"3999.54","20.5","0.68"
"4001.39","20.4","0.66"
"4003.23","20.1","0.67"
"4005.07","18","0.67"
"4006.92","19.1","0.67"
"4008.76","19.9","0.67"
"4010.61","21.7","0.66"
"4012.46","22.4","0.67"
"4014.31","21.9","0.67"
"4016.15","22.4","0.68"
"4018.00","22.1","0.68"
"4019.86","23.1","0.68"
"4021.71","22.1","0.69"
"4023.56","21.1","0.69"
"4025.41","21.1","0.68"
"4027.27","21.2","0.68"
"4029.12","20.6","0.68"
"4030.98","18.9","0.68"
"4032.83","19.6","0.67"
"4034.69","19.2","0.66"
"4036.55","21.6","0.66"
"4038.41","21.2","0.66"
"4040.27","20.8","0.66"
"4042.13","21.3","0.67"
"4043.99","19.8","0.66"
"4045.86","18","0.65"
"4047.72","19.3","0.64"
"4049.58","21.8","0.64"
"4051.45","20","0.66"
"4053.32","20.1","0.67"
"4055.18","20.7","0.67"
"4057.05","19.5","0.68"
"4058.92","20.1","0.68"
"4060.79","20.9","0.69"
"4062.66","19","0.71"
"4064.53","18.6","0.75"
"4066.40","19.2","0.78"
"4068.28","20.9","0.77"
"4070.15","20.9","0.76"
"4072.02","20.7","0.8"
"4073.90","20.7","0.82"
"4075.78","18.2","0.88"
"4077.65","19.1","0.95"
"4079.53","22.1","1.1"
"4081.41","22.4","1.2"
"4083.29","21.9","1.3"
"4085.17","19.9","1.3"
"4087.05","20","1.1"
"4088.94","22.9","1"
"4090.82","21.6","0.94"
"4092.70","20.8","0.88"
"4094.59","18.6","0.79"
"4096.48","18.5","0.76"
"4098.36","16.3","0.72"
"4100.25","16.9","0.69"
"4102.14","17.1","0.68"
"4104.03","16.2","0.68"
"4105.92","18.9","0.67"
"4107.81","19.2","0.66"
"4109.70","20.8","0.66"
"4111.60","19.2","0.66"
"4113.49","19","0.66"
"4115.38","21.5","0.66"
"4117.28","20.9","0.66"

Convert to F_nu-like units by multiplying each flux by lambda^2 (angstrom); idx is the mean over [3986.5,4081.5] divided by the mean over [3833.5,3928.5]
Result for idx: 1.7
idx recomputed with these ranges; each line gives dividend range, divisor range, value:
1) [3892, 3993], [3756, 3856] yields 1.22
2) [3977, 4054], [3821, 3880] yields 1.86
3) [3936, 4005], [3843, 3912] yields 1.17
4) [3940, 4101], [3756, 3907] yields 1.64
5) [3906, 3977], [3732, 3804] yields 1.15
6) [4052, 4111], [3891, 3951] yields 1.65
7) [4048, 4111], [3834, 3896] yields 1.78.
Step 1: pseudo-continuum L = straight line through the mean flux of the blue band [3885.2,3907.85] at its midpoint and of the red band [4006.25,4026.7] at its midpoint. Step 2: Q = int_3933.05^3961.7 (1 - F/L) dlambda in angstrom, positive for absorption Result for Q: 6.83 angstrom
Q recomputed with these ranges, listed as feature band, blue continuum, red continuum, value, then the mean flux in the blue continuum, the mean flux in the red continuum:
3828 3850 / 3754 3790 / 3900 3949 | 4.6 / 12.8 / 12.7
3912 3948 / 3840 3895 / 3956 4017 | 6.6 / 12.8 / 16.5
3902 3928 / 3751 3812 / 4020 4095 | 3.1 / 12.6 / 20.5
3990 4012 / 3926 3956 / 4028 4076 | -4.7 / 11.7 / 20.1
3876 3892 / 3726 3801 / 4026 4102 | 3.3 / 12.8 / 20.1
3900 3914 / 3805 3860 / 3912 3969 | -3.0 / 11.5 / 12.5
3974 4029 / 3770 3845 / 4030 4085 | -3.2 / 11.8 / 20.2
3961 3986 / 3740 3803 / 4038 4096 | 7.4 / 12.1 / 20.3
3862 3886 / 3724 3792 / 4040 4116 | 4.1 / 13.4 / 19.8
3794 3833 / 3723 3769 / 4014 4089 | 9.3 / 13.5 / 20.6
